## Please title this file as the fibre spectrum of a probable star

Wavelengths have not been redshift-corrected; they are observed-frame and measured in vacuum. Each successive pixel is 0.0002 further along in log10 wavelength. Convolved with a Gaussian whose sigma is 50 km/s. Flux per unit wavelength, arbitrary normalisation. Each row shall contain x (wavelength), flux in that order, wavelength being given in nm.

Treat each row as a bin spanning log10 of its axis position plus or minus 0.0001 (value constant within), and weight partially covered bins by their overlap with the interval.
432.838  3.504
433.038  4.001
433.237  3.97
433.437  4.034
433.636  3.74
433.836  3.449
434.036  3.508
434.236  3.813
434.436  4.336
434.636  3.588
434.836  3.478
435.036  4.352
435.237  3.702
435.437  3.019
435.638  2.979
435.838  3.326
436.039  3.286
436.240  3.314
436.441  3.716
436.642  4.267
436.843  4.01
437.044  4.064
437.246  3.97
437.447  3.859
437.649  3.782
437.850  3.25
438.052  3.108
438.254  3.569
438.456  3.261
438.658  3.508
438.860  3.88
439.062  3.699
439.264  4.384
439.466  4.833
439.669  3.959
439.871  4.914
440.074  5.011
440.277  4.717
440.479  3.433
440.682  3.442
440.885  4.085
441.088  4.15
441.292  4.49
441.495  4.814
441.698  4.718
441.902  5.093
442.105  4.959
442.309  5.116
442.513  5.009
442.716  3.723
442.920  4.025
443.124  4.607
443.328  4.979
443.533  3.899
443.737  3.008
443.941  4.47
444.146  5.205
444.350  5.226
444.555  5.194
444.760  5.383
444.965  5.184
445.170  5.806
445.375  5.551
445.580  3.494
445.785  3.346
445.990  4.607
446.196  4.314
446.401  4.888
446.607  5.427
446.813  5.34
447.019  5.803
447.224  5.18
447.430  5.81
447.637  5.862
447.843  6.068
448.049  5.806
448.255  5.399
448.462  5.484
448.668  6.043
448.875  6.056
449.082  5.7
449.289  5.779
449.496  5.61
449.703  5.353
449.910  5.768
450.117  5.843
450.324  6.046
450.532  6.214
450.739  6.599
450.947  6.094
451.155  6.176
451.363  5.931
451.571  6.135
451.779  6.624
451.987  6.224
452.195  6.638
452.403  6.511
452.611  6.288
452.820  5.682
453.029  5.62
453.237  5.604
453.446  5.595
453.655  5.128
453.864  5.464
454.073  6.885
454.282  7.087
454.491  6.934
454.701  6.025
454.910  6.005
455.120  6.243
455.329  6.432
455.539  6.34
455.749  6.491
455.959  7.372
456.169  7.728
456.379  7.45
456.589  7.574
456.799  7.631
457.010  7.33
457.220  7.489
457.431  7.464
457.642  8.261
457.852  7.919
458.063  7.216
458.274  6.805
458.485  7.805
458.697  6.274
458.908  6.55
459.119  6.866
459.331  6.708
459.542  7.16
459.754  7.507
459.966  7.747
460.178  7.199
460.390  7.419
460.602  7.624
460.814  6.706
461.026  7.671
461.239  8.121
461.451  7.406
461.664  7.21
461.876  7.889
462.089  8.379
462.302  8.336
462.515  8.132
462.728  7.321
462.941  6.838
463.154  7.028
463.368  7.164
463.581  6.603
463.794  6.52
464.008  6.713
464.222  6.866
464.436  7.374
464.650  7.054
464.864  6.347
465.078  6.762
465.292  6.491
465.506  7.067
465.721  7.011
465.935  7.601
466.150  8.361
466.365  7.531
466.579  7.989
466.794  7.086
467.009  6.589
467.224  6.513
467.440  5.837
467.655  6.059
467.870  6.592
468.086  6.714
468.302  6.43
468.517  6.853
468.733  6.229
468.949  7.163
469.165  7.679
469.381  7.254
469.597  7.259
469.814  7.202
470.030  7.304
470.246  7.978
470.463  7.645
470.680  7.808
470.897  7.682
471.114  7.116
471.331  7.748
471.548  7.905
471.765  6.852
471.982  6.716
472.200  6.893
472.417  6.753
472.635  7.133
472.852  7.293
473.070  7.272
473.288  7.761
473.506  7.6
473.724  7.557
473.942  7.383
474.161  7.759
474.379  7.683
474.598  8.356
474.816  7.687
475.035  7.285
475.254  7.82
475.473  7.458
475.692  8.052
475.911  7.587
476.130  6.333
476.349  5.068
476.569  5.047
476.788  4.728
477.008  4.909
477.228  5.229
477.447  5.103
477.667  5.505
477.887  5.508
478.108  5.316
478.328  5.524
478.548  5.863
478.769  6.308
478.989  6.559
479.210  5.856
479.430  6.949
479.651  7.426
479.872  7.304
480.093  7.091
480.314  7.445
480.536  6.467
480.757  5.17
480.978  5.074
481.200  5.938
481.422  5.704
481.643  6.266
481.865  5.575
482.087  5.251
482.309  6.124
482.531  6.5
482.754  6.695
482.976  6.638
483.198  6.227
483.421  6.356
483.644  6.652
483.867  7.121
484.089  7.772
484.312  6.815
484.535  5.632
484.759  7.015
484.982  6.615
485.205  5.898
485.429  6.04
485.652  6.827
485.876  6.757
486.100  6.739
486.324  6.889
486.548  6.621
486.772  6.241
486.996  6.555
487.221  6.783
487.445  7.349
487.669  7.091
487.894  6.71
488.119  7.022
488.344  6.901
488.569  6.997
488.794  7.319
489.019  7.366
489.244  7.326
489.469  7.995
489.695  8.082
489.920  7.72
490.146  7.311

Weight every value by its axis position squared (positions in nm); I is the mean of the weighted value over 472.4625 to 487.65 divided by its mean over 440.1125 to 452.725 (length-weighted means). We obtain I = 1.4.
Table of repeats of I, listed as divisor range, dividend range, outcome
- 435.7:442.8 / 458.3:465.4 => 1.95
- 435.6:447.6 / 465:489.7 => 1.81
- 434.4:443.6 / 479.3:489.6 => 2.00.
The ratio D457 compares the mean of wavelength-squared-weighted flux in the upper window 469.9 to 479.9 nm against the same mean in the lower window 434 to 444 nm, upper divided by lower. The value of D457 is 1.99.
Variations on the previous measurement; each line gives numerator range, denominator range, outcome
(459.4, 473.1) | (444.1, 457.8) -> 1.28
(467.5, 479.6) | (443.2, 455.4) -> 1.35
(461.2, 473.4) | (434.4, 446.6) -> 1.92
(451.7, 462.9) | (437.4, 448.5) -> 1.62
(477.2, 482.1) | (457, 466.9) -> 0.89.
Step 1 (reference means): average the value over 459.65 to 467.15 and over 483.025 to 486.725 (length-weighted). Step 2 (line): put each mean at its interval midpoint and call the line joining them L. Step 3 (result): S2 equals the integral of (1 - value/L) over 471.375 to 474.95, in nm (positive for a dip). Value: -0.220 nm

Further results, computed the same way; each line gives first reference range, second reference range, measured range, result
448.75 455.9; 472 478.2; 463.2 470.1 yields -0.48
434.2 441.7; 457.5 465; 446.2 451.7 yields -0.27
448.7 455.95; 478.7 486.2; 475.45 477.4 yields 0.13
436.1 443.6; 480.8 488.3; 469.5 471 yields -0.48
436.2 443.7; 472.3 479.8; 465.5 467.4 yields -0.41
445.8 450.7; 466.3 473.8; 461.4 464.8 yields -0.34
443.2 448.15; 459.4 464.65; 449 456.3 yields -0.22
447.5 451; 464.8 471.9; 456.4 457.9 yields -0.30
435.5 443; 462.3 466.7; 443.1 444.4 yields 0.04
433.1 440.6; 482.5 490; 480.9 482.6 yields 0.20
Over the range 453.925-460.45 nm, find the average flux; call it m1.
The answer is 7.08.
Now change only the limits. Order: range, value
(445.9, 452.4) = 5.78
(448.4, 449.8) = 5.73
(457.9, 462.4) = 7.37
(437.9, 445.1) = 4.37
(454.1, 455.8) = 6.46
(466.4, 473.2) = 7.09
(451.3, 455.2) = 6.14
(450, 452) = 6.18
